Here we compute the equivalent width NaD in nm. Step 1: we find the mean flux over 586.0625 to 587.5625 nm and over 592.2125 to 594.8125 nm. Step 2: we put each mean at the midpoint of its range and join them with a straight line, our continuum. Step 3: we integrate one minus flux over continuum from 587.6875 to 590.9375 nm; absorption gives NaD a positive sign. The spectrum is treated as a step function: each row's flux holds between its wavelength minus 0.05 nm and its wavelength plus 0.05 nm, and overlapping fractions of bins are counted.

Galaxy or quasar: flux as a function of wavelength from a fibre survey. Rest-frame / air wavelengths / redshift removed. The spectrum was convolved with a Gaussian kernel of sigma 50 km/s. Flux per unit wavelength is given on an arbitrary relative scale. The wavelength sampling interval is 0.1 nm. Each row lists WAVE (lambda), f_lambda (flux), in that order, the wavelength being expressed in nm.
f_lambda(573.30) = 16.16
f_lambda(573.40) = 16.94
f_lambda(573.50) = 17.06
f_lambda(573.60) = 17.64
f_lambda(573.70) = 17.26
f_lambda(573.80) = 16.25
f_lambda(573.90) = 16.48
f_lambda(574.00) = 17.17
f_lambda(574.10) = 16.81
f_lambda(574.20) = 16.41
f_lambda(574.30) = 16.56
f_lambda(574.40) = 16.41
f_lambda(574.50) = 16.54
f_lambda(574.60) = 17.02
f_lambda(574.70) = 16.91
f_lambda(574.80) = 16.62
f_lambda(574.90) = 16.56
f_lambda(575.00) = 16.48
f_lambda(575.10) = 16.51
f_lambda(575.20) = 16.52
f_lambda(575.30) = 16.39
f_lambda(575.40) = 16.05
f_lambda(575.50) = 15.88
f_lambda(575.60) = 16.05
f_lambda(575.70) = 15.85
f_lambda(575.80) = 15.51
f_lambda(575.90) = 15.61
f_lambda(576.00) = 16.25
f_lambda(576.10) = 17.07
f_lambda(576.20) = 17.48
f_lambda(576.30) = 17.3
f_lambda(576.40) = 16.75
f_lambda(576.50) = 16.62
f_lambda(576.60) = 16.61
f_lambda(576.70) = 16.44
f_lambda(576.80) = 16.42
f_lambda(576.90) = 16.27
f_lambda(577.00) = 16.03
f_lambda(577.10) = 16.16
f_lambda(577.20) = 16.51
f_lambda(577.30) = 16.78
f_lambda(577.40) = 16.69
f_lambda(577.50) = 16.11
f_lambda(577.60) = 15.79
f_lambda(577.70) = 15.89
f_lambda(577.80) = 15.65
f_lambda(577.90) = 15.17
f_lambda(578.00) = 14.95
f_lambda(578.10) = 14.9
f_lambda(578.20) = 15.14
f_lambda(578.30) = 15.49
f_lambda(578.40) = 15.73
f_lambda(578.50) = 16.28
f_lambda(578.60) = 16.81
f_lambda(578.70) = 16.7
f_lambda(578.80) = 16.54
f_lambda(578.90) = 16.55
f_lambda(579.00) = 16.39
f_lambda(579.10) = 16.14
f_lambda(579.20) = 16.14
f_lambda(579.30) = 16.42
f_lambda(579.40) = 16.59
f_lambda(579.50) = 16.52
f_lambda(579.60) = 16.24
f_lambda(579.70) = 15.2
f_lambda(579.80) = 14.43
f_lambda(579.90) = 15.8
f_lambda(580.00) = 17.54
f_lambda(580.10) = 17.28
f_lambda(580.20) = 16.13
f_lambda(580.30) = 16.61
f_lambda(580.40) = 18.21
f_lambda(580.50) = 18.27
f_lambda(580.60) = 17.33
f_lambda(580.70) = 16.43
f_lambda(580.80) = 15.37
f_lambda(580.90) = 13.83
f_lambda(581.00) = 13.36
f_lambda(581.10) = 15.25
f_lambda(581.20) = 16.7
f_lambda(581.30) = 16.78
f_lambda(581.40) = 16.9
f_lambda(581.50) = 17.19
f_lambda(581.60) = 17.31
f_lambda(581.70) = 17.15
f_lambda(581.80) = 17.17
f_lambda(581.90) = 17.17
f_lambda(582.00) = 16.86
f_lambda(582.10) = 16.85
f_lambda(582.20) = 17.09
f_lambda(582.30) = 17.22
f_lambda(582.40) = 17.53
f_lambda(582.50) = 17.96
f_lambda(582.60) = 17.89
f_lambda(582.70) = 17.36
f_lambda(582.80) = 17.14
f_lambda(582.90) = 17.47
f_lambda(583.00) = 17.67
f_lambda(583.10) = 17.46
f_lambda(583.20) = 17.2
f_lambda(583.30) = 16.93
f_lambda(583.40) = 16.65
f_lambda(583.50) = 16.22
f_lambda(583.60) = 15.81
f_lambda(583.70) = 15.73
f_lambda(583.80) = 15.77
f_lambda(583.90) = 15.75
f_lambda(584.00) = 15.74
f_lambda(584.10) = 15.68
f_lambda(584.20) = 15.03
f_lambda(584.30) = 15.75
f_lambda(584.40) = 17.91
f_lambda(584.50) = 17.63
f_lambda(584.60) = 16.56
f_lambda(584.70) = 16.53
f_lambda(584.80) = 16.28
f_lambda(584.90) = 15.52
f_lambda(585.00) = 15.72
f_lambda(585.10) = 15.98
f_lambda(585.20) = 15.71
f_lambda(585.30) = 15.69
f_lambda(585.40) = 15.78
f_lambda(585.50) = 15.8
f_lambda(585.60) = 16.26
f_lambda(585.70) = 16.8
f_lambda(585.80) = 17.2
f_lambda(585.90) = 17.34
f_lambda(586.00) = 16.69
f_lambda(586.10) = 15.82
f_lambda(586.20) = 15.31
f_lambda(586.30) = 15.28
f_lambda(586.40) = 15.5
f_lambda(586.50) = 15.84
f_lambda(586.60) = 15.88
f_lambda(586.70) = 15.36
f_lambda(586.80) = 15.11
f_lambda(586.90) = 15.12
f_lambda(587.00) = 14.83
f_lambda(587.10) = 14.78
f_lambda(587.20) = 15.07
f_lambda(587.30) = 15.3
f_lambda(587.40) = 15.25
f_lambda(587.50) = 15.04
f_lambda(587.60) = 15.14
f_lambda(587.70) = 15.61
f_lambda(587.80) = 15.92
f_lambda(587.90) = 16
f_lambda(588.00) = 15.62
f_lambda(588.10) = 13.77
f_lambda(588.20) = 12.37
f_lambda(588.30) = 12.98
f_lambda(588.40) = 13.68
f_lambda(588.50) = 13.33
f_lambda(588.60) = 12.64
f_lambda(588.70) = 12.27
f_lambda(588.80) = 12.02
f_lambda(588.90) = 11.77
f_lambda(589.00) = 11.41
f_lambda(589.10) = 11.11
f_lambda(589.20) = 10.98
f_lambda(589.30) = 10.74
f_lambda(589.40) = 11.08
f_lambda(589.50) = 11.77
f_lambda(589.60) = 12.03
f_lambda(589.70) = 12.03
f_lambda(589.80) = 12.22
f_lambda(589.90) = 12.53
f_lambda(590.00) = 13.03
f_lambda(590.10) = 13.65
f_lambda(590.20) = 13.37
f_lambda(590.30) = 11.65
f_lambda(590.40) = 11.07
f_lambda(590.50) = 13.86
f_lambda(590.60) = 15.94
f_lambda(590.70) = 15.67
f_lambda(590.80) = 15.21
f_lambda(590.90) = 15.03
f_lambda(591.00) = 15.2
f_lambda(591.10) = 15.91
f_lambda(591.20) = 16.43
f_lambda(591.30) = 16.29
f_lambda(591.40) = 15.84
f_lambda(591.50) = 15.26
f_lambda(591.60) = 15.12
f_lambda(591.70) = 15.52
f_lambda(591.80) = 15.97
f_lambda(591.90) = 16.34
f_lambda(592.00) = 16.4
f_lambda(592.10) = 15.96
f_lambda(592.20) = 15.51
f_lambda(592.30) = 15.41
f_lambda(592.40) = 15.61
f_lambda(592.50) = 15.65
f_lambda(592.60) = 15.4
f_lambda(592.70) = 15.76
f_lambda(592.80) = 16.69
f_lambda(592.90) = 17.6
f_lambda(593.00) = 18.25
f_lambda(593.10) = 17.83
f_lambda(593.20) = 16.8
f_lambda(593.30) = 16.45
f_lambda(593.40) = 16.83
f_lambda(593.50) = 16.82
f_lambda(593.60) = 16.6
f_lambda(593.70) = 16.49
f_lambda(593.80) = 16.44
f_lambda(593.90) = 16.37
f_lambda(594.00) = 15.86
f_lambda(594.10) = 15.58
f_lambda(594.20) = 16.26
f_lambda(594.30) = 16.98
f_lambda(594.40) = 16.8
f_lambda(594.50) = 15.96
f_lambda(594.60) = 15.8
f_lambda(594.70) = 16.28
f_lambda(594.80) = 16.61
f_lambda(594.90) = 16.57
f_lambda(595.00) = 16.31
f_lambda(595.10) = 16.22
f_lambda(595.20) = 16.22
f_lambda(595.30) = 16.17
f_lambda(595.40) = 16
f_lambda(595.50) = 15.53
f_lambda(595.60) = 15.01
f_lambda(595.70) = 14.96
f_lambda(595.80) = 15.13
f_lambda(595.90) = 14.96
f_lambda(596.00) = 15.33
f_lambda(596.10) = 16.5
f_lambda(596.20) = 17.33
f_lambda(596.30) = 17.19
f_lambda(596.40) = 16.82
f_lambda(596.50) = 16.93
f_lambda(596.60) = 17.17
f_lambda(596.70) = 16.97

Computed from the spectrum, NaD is 0.55 nm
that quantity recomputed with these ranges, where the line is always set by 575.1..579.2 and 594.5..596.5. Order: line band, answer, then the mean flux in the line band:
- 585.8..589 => 0.28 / 14.7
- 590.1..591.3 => 0.12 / 14.5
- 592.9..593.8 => -0.05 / 17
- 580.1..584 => -0.14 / 16.7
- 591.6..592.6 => 0.02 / 15.8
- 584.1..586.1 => -0.02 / 16.3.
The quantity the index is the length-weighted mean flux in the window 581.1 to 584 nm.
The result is 16.9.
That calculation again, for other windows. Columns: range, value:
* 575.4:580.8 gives 16.3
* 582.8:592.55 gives 15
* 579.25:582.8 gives 16.6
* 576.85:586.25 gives 16.4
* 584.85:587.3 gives 15.8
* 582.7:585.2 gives 16.4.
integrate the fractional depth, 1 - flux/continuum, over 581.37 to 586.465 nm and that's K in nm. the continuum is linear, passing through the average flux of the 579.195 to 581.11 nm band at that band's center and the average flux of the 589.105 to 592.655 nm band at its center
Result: -0.352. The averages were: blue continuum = 16.2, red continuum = 14.2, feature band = 16.6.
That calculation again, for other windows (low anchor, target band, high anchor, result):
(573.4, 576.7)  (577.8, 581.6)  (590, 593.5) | 0.03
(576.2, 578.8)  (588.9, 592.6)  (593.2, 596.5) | 0.49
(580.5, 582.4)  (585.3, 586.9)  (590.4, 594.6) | 0.03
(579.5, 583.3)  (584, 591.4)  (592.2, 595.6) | 0.86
